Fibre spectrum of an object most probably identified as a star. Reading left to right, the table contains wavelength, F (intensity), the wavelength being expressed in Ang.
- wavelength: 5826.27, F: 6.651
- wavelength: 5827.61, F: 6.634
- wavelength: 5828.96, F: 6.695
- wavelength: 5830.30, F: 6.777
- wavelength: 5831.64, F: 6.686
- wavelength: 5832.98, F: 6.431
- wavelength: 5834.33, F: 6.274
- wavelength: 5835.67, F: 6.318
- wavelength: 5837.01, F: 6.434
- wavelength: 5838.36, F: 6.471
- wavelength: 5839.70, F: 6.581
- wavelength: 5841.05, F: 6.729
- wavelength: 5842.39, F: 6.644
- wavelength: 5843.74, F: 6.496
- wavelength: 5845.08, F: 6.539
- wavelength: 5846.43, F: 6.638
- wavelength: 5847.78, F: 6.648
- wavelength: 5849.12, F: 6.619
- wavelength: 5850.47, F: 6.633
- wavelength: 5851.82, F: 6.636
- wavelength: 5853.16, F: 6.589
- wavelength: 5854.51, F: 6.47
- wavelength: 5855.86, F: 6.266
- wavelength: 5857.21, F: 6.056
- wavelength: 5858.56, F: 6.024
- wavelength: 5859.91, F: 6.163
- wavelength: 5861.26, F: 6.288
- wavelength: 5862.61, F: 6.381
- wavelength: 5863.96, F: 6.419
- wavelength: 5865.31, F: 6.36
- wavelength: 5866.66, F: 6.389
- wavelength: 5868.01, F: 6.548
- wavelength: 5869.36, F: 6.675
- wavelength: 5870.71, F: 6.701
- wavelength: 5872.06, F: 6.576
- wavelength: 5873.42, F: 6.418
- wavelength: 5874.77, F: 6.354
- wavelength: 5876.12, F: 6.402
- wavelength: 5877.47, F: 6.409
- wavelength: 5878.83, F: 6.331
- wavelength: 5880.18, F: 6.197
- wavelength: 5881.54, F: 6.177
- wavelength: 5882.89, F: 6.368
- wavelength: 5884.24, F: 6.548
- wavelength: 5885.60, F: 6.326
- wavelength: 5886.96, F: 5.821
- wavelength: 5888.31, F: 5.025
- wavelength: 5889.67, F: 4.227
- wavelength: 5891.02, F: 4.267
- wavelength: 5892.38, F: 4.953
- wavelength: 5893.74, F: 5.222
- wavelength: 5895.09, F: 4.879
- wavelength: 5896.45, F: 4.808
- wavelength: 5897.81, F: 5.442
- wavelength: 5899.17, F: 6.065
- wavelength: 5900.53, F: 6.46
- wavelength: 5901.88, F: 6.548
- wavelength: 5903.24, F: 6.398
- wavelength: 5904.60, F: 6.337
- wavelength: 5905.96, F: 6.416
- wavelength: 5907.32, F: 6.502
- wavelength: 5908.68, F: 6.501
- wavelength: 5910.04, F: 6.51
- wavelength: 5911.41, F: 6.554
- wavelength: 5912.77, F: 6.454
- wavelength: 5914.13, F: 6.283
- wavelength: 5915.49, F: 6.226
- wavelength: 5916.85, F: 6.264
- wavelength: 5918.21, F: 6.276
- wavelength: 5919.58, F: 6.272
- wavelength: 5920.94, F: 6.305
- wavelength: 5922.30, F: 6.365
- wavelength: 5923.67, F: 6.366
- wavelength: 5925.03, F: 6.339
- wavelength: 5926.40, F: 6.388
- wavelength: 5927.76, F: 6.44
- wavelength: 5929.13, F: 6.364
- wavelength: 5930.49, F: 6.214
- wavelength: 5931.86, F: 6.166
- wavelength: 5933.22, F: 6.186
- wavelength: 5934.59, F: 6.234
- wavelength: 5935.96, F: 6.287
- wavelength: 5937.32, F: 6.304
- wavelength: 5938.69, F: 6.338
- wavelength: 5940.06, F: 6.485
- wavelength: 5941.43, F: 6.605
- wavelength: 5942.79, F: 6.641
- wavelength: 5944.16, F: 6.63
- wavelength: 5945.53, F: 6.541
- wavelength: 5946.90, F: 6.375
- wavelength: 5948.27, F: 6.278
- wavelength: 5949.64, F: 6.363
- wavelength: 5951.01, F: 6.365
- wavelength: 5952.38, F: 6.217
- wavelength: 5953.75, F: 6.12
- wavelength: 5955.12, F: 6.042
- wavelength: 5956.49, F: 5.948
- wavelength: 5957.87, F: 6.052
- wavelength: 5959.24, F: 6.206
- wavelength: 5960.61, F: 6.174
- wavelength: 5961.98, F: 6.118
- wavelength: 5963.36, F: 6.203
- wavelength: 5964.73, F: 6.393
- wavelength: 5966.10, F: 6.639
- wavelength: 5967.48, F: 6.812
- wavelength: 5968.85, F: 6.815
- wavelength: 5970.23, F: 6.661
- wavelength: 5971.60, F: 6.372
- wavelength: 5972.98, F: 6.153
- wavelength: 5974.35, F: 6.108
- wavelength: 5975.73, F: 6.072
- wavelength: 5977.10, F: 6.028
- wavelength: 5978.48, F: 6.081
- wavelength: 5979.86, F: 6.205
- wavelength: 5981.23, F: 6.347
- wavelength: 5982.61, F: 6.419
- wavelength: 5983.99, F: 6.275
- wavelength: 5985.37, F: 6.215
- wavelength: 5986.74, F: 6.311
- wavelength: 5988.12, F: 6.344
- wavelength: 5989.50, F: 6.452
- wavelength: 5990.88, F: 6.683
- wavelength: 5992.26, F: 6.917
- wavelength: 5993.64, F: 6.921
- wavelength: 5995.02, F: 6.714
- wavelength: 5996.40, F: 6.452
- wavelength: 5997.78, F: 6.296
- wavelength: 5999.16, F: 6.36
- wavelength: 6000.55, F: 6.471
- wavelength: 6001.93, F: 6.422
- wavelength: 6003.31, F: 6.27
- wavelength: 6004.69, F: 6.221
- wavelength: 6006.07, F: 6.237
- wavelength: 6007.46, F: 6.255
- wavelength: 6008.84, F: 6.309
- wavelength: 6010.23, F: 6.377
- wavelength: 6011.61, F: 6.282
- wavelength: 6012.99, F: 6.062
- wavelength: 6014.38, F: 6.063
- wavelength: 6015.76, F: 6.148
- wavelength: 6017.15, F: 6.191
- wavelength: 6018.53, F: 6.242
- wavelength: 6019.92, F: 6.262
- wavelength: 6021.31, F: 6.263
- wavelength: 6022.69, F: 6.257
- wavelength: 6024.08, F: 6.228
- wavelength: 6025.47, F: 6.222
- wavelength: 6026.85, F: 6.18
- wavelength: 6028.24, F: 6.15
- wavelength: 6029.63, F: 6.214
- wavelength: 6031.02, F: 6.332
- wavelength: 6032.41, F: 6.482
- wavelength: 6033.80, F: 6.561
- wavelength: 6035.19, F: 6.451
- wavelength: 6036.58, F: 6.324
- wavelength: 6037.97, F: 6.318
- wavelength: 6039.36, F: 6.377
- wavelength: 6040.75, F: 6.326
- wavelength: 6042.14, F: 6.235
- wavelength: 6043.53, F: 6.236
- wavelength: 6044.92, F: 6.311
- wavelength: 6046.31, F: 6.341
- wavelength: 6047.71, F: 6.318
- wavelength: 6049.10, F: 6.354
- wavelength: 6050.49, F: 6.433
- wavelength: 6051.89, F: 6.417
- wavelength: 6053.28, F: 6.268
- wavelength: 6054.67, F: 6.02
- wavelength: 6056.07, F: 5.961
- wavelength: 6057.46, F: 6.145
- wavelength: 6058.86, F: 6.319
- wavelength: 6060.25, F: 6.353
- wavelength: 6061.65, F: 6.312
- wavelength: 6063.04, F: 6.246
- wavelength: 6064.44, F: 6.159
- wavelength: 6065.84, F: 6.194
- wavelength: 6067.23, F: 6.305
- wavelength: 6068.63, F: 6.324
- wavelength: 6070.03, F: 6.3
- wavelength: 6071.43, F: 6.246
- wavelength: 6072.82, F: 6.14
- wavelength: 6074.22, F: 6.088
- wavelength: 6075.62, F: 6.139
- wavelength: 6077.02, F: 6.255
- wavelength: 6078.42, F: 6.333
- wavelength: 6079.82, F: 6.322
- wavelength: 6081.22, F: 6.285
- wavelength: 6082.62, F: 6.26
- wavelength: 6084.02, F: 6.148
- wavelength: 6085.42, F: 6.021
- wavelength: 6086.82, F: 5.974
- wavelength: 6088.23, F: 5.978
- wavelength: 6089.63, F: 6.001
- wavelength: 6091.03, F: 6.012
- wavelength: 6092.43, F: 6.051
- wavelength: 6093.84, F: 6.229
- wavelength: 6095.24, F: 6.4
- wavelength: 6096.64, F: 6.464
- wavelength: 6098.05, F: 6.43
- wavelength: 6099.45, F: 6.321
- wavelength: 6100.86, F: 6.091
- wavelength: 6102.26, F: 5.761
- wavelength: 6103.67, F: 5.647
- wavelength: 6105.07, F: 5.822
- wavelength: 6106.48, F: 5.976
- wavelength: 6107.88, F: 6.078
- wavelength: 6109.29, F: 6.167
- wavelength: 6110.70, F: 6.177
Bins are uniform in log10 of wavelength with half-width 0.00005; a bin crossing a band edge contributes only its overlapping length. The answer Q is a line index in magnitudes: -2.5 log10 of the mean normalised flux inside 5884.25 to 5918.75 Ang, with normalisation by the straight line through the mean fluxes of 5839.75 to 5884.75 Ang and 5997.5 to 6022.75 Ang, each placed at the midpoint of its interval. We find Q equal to 0.09 mag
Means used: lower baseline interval 6.45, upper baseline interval 6.26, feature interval 5.88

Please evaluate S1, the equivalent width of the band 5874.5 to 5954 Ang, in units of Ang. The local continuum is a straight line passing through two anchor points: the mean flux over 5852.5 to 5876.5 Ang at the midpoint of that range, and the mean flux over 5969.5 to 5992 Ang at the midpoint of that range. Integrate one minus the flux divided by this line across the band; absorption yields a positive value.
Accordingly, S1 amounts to 2.60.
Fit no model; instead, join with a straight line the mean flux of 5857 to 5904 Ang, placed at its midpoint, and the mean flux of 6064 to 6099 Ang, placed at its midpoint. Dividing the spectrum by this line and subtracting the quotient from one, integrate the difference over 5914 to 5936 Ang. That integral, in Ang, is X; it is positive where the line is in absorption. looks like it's -0.9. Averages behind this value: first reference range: 6.01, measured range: 6.29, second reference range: 6.2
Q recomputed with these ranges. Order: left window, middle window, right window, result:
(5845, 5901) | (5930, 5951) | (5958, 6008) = -0.02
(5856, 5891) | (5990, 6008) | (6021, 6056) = -0.04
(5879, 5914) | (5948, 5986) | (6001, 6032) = -0.03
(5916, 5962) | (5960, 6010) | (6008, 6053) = -0.01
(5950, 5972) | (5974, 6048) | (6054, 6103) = -0.01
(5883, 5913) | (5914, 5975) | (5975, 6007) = -0.04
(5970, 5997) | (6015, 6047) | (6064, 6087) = 0.00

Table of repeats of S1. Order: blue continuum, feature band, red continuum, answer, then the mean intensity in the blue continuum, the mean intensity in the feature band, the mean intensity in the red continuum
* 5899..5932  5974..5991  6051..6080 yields 0.1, 6.37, 6.26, 6.23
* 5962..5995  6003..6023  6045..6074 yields 0.4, 6.41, 6.23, 6.26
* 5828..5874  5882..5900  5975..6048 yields 2.9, 6.49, 5.4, 6.32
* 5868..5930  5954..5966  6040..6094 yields 0.0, 6.11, 6.17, 6.21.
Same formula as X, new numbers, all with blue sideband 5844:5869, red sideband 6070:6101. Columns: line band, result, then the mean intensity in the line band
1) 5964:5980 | -0.1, 6.37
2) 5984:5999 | -0.5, 6.52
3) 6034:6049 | -0.2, 6.33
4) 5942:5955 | -0.1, 6.38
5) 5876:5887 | 0.2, 6.3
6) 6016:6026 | 0.0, 6.23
